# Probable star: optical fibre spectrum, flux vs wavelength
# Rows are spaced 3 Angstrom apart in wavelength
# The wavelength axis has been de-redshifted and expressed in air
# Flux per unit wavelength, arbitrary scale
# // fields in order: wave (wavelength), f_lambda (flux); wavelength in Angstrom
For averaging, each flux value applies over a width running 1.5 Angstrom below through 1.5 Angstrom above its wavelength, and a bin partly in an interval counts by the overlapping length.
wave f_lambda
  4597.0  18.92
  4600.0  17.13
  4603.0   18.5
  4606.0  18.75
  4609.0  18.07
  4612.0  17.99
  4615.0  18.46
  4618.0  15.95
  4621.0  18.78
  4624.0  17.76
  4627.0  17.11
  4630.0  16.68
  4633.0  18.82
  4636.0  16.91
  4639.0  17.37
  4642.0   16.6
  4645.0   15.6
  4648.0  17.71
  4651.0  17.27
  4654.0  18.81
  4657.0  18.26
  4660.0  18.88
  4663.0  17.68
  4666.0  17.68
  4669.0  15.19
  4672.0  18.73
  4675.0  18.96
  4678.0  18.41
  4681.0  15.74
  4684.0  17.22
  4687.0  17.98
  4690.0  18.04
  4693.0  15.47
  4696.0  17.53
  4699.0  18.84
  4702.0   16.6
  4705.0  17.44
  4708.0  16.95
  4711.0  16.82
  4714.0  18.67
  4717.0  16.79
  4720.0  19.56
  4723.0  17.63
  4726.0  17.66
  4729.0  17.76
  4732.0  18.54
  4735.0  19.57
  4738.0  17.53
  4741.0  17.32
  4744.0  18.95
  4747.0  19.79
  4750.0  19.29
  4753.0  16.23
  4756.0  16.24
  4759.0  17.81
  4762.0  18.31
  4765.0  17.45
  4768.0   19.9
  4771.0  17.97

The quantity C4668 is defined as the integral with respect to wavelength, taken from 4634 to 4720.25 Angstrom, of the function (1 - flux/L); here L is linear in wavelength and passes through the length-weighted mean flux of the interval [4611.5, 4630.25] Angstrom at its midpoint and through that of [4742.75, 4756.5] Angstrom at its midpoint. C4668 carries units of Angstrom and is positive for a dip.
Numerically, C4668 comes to 1.77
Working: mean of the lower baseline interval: 17.6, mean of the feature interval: 17.5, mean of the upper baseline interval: 18.2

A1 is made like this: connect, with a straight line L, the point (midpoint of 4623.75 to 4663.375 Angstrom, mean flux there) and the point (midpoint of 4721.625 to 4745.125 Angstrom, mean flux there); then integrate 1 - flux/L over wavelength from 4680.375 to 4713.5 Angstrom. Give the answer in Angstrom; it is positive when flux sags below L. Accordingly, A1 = 1.2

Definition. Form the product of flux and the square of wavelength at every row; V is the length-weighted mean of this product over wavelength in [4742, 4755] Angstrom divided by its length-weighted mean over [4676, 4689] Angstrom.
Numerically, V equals 1.1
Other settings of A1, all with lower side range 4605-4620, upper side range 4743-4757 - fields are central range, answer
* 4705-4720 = 0.4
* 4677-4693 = 0.7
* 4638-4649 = 0.7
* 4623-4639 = 0.4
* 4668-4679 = 0.0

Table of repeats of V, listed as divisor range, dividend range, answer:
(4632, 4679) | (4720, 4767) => 1.06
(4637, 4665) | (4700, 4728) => 1.03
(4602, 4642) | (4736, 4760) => 1.07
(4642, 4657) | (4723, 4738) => 1.09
